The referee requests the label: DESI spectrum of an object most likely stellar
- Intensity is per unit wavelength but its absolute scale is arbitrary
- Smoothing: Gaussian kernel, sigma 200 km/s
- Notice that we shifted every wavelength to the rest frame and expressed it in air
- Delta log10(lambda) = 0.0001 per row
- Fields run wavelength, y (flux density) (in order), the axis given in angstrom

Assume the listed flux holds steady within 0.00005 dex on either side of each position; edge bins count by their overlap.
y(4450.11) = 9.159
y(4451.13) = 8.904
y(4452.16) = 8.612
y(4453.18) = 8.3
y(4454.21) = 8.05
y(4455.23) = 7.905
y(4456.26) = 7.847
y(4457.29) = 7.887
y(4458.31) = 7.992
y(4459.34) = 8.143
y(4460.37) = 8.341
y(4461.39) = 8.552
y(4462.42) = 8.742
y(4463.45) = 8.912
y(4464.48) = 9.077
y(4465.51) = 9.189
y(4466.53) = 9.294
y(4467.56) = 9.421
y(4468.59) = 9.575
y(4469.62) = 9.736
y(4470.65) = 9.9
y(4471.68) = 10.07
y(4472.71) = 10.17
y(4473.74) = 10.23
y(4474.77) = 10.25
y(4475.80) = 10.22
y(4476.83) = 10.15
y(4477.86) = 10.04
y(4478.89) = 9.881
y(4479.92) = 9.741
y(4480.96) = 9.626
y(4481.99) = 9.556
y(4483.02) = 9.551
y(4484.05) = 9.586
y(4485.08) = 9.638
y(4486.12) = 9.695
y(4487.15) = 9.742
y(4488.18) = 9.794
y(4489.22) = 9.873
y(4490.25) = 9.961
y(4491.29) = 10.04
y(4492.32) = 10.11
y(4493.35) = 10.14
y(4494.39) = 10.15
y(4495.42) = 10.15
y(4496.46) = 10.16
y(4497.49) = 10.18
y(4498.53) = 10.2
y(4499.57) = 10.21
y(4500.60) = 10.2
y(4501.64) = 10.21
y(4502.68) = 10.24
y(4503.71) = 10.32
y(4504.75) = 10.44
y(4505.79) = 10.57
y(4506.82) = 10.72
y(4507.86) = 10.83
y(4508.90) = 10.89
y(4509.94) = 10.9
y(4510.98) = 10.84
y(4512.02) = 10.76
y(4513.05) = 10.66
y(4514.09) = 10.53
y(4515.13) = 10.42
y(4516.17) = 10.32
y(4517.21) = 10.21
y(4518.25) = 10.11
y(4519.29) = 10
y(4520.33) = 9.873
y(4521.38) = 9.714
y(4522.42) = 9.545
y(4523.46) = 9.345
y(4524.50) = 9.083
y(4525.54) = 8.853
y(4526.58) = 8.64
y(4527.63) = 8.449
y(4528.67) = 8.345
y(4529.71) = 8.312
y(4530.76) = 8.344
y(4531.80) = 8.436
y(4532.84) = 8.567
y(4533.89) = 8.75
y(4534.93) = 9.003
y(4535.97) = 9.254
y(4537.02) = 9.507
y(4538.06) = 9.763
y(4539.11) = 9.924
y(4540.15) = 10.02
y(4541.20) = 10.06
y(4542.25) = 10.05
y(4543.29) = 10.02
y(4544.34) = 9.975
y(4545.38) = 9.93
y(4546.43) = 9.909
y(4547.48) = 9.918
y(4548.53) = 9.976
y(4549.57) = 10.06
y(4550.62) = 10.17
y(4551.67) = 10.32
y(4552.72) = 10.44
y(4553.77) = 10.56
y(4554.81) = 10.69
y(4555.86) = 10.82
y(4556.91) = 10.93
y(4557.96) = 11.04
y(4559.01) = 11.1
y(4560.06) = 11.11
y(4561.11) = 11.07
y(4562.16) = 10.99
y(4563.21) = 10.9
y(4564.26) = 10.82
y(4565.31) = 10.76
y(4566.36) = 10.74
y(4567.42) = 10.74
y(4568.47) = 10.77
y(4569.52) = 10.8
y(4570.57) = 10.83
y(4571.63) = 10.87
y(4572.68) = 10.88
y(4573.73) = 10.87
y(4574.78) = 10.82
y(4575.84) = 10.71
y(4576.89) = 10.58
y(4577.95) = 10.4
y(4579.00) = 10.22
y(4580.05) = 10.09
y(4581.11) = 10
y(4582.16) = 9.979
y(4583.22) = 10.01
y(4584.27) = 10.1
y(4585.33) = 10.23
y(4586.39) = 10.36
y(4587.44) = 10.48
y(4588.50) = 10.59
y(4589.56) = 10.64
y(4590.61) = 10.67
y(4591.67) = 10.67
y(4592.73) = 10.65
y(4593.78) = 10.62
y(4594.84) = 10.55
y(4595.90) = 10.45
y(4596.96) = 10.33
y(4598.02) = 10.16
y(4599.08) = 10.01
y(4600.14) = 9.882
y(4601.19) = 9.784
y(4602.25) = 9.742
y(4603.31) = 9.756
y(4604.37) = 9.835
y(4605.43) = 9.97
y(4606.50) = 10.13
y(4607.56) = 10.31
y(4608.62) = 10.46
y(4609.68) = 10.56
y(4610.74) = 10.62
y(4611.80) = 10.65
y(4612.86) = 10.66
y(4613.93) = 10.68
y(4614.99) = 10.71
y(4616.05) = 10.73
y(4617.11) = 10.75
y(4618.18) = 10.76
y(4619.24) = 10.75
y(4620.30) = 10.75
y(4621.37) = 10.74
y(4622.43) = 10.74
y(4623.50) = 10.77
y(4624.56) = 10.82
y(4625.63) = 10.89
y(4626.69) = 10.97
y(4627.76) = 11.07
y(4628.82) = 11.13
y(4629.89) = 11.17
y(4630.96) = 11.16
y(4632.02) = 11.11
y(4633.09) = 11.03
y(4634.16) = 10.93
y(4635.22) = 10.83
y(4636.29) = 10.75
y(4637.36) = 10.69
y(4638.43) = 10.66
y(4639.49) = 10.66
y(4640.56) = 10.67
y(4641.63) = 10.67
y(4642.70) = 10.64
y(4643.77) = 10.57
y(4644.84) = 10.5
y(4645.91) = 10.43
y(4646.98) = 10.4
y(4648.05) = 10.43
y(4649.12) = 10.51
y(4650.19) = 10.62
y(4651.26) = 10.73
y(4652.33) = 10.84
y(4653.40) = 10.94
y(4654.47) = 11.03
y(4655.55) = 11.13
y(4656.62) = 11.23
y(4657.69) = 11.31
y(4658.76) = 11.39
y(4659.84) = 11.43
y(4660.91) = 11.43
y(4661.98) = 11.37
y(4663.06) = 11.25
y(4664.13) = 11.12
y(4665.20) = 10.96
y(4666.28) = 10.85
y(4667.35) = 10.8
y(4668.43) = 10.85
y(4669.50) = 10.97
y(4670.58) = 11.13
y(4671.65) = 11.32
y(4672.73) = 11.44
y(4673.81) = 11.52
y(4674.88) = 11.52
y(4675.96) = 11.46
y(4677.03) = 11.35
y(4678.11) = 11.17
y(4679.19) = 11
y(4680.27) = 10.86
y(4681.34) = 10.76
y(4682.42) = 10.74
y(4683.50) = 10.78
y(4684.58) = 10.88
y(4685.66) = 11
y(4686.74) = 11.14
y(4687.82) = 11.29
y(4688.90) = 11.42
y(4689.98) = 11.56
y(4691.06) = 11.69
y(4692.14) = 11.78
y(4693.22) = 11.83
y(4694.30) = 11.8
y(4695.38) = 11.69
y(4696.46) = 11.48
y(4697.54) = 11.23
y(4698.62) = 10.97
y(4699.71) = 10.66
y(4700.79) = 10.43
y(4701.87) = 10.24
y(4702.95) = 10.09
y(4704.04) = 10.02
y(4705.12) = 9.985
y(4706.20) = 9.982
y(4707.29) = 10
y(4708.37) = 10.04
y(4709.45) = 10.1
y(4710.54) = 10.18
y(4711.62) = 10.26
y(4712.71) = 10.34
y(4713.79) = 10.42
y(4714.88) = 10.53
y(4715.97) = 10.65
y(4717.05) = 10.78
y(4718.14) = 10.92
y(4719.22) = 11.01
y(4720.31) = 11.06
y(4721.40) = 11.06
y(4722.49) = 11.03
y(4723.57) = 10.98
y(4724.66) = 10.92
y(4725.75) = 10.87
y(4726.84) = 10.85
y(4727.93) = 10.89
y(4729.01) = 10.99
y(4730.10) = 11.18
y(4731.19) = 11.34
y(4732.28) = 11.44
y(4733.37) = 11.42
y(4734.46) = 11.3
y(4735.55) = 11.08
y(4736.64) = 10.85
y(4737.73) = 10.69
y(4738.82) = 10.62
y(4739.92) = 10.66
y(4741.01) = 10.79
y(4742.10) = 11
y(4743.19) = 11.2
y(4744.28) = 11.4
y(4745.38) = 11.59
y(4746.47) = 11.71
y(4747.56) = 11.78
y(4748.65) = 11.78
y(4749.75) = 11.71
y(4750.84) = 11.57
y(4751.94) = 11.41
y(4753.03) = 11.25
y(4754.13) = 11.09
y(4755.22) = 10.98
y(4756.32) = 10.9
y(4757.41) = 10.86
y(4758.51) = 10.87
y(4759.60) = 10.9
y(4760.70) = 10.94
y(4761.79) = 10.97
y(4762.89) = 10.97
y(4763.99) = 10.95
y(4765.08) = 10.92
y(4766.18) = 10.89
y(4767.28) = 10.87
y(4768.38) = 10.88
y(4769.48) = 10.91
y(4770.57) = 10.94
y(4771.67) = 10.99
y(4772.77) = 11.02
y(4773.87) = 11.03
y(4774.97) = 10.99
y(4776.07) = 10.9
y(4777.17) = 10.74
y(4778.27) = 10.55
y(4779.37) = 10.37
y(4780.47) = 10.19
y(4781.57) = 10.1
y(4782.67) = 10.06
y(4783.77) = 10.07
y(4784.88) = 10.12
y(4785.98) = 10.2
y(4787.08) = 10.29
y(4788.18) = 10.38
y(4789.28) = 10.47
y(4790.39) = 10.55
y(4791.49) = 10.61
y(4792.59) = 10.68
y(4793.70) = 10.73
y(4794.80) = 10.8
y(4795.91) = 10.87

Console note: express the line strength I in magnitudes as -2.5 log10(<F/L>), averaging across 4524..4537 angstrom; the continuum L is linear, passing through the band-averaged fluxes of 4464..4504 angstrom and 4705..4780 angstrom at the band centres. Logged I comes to 0.161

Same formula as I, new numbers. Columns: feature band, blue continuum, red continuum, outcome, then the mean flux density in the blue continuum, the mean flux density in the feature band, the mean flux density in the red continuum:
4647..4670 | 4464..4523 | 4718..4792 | -0.04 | 10.1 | 11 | 10.9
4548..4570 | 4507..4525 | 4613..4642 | -0.02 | 10.2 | 10.7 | 10.8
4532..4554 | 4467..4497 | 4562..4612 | 0.05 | 9.9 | 9.79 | 10.4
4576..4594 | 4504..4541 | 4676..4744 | -0.03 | 9.72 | 10.4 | 10.9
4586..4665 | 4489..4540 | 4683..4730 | -0.03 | 9.84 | 10.7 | 10.8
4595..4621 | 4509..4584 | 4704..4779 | 0.00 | 10.1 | 10.4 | 10.9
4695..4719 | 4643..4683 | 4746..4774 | 0.06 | 11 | 10.5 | 11.1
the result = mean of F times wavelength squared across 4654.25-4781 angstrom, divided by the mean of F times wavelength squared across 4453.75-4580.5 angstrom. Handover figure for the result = 1.2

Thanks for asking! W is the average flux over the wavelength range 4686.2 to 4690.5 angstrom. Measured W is 11.3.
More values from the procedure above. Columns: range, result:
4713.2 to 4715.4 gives 10.5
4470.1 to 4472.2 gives 9.97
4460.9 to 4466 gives 8.88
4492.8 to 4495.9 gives 10.2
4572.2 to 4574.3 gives 10.9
